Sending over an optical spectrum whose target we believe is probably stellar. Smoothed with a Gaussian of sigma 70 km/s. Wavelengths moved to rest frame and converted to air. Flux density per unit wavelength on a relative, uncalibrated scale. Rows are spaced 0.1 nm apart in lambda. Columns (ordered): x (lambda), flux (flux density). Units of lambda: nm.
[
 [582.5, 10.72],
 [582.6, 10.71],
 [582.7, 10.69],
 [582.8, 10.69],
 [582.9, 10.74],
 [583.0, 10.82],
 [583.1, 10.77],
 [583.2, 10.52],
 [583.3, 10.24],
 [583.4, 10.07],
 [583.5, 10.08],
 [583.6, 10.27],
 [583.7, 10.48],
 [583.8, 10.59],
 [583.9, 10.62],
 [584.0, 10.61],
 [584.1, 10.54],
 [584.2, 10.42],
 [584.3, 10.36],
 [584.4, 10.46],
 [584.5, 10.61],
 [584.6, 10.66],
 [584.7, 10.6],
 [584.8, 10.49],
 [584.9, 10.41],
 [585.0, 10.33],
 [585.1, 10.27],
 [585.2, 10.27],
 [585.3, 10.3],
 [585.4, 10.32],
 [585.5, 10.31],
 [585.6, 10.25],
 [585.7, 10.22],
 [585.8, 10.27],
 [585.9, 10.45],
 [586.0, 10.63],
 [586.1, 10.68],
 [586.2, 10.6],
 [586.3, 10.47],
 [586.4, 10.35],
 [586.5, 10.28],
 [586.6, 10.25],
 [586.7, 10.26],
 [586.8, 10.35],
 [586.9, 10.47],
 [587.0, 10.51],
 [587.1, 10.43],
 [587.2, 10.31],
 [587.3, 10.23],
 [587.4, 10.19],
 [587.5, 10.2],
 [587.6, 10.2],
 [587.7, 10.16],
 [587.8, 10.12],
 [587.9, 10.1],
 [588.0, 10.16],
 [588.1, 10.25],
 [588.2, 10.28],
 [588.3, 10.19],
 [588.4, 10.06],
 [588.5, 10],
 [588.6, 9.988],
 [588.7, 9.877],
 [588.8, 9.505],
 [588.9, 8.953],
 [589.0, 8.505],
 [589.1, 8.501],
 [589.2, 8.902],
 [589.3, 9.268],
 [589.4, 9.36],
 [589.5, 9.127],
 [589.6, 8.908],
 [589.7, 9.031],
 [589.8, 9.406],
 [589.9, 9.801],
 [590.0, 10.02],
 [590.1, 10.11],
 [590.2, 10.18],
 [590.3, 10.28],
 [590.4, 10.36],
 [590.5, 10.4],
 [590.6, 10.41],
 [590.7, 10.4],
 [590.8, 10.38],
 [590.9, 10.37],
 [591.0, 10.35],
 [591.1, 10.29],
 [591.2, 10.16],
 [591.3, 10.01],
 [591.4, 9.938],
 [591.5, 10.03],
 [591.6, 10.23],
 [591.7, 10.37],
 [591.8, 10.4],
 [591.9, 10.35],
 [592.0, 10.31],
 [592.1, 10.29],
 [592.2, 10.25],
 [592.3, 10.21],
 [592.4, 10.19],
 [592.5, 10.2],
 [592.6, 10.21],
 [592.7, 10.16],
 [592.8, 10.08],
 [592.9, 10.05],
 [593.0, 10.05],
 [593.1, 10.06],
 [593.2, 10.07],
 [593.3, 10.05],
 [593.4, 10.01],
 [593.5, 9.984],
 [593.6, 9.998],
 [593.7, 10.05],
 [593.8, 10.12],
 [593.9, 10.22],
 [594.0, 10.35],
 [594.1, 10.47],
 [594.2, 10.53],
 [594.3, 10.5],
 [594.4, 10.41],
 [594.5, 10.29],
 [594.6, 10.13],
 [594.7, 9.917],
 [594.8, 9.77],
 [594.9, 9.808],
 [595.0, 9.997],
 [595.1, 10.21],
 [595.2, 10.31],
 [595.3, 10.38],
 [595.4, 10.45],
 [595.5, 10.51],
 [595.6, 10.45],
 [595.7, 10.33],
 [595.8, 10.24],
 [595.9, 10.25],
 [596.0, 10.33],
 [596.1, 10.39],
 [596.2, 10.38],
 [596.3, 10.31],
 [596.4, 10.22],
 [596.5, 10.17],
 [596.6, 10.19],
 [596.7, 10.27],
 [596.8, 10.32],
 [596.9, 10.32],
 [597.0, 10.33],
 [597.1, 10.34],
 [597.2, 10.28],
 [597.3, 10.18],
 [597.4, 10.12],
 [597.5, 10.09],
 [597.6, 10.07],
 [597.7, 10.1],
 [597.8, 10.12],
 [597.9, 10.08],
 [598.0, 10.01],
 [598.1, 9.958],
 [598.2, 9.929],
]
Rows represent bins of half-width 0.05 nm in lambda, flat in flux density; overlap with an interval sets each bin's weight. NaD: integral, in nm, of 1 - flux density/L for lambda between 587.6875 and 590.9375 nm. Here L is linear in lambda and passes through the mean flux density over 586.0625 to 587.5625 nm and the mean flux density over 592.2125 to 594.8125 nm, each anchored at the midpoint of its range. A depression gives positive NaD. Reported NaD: 0.16 nm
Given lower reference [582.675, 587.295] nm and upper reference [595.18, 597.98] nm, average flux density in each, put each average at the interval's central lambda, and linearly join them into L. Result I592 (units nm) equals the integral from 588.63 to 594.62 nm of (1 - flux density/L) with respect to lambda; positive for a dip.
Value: 0.20 nm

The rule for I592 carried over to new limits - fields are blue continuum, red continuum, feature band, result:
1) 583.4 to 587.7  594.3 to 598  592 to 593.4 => 0.018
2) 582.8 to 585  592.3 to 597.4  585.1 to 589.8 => 0.184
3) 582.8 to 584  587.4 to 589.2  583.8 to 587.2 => -0.077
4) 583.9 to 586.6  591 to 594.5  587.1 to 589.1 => 0.078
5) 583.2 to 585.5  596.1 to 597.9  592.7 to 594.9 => 0.028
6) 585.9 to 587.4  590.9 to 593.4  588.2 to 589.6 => 0.122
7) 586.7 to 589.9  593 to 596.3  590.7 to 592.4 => -0.040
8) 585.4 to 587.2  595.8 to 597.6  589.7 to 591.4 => 0.032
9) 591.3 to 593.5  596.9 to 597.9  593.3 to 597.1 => -0.025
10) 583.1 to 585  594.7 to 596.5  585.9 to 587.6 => 0.003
